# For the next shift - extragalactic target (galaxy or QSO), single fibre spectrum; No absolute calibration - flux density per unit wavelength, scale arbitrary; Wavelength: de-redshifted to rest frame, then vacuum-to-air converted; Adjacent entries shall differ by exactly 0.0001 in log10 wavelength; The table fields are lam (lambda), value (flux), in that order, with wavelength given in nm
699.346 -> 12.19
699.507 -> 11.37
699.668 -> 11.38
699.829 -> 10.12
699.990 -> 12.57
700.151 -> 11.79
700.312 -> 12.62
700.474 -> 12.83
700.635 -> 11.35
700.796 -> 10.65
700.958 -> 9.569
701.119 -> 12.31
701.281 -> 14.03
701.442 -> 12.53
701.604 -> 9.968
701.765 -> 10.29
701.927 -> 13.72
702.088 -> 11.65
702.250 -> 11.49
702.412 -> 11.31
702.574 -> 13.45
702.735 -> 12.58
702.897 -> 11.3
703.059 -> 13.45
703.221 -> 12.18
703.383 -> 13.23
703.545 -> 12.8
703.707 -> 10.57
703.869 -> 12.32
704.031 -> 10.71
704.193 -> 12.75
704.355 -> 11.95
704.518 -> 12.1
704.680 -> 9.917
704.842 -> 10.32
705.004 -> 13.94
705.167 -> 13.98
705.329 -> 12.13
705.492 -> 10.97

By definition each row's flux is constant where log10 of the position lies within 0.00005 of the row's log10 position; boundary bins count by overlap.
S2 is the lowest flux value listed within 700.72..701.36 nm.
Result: 9.569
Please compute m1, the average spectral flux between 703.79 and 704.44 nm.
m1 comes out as 11.9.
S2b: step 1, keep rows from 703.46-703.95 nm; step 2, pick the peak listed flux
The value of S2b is 12.8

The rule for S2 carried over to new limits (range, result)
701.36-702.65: 9.968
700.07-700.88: 10.65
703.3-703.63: 12.8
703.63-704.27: 10.57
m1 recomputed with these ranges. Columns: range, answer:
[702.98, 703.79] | 12.4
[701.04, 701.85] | 11.8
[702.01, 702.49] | 11.5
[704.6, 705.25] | 12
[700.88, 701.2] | 11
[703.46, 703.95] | 11.9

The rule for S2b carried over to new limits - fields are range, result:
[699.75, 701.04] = 12.83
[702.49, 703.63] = 13.45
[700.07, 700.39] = 12.62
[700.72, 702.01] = 14.03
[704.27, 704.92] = 12.1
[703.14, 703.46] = 13.23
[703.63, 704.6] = 12.75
